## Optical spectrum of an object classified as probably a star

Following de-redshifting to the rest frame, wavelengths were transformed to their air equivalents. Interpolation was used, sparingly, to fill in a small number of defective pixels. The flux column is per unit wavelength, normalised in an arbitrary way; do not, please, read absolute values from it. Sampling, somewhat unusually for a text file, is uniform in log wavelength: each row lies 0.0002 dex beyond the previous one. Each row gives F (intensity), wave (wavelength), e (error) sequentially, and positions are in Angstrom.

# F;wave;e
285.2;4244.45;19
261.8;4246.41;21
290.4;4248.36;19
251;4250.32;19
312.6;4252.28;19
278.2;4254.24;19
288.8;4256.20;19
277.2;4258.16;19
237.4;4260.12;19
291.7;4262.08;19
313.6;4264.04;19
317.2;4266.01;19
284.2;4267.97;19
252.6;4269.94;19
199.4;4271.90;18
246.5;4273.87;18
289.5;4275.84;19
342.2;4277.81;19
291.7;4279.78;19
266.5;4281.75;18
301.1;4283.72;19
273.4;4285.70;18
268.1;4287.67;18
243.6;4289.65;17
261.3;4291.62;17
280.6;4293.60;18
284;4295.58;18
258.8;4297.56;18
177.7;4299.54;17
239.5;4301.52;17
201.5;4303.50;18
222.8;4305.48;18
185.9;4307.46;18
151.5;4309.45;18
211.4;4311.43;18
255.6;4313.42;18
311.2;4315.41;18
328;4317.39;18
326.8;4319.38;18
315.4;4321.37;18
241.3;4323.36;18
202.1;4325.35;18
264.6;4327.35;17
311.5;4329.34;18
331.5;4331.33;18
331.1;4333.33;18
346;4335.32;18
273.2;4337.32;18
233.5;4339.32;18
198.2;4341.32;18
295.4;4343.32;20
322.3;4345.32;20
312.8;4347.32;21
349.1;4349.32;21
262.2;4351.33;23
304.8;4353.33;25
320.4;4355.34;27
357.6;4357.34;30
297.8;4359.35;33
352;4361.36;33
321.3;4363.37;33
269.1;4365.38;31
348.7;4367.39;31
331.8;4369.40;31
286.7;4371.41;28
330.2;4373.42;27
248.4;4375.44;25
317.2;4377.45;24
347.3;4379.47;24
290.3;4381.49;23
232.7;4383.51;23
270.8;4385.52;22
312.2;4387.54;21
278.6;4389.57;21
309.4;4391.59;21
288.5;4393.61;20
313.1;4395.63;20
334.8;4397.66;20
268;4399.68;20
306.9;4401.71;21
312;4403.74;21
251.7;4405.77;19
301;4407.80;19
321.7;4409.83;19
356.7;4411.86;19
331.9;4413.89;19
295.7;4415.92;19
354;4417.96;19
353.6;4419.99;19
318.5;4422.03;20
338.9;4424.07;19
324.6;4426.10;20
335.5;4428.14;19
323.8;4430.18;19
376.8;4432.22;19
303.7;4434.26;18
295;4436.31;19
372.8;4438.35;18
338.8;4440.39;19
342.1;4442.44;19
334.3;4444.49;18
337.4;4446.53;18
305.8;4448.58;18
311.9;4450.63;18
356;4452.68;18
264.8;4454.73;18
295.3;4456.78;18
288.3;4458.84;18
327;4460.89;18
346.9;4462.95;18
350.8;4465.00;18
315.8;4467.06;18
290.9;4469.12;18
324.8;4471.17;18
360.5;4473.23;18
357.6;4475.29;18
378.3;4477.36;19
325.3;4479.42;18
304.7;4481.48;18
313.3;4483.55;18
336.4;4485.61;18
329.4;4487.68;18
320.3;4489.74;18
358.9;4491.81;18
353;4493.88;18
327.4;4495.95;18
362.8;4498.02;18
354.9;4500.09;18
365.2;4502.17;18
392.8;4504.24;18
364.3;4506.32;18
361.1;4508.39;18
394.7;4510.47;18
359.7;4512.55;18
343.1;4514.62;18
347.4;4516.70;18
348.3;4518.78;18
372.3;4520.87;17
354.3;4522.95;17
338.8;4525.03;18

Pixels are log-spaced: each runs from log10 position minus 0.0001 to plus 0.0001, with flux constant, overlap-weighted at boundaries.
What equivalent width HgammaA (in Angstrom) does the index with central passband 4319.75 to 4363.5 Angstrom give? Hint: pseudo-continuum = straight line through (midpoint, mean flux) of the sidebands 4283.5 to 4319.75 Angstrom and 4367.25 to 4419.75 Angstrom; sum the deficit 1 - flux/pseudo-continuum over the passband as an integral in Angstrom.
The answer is -3.7 Angstrom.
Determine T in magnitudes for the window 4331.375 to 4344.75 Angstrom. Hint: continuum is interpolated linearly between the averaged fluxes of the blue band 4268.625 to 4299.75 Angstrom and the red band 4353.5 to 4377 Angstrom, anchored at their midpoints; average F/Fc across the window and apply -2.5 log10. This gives 0.05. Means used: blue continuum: 267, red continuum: 315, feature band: 285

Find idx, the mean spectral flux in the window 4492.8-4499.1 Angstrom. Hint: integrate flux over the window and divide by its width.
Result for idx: 348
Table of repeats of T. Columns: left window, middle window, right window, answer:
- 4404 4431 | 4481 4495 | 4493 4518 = 0.07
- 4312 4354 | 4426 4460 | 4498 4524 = 0.04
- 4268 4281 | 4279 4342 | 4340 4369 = 0.10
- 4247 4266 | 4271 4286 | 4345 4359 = 0.06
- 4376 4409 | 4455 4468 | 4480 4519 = 0.04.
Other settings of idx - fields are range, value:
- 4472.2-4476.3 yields 359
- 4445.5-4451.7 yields 319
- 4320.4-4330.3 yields 267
